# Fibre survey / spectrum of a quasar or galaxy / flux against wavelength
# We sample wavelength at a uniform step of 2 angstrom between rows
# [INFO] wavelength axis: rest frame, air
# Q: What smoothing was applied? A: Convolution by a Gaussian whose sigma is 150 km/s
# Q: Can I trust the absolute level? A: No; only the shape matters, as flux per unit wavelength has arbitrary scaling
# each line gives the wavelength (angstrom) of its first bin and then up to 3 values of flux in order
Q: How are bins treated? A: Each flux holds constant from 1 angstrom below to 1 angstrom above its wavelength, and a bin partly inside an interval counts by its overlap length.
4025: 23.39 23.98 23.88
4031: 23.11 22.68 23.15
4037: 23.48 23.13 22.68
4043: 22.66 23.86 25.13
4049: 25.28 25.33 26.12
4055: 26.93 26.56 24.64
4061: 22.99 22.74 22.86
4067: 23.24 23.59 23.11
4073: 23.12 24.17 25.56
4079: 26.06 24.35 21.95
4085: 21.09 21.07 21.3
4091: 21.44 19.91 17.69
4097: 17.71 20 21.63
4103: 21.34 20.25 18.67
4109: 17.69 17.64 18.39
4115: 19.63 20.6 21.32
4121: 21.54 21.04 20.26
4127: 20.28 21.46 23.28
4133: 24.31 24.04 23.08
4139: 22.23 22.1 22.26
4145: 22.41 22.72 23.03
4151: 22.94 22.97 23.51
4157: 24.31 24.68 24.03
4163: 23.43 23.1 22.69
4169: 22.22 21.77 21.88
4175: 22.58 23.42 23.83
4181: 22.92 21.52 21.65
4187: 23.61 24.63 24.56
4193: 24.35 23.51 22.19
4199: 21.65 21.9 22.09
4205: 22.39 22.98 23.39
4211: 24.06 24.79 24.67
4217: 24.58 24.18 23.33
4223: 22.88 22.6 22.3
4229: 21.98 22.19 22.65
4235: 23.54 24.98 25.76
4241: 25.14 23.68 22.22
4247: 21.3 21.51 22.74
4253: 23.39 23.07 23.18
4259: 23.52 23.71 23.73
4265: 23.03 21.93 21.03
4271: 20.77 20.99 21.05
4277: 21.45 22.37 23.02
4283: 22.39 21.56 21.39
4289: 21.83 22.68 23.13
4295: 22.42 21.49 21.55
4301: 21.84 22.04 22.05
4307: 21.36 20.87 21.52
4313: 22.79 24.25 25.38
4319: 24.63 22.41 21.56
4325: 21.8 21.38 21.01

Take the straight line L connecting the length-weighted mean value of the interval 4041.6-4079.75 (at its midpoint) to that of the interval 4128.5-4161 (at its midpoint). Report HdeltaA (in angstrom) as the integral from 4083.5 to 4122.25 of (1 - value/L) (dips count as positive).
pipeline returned 6.2 angstrom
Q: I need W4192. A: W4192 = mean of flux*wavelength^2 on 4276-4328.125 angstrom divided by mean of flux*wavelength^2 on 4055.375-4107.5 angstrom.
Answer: 1.11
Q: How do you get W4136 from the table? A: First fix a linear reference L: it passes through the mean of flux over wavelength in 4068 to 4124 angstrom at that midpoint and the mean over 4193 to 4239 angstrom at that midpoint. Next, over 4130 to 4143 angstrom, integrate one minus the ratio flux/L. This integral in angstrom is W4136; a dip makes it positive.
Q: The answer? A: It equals -0.75 angstrom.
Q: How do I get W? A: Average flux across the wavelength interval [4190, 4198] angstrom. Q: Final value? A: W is 23.7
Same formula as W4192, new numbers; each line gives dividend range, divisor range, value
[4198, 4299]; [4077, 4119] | 1.19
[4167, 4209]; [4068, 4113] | 1.12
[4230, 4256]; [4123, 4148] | 1.10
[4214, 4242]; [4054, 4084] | 1.06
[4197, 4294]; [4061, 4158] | 1.12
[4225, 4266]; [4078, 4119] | 1.22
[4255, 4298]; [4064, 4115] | 1.14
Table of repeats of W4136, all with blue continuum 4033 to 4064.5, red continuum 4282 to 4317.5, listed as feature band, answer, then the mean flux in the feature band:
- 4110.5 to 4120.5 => 1.7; 19.7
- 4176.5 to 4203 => 0.1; 23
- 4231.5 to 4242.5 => -0.8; 24.3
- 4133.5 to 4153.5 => 0.6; 22.8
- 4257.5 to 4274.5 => 0.1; 22.3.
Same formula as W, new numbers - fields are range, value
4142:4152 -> 22.7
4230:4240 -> 23.8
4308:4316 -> 22.4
